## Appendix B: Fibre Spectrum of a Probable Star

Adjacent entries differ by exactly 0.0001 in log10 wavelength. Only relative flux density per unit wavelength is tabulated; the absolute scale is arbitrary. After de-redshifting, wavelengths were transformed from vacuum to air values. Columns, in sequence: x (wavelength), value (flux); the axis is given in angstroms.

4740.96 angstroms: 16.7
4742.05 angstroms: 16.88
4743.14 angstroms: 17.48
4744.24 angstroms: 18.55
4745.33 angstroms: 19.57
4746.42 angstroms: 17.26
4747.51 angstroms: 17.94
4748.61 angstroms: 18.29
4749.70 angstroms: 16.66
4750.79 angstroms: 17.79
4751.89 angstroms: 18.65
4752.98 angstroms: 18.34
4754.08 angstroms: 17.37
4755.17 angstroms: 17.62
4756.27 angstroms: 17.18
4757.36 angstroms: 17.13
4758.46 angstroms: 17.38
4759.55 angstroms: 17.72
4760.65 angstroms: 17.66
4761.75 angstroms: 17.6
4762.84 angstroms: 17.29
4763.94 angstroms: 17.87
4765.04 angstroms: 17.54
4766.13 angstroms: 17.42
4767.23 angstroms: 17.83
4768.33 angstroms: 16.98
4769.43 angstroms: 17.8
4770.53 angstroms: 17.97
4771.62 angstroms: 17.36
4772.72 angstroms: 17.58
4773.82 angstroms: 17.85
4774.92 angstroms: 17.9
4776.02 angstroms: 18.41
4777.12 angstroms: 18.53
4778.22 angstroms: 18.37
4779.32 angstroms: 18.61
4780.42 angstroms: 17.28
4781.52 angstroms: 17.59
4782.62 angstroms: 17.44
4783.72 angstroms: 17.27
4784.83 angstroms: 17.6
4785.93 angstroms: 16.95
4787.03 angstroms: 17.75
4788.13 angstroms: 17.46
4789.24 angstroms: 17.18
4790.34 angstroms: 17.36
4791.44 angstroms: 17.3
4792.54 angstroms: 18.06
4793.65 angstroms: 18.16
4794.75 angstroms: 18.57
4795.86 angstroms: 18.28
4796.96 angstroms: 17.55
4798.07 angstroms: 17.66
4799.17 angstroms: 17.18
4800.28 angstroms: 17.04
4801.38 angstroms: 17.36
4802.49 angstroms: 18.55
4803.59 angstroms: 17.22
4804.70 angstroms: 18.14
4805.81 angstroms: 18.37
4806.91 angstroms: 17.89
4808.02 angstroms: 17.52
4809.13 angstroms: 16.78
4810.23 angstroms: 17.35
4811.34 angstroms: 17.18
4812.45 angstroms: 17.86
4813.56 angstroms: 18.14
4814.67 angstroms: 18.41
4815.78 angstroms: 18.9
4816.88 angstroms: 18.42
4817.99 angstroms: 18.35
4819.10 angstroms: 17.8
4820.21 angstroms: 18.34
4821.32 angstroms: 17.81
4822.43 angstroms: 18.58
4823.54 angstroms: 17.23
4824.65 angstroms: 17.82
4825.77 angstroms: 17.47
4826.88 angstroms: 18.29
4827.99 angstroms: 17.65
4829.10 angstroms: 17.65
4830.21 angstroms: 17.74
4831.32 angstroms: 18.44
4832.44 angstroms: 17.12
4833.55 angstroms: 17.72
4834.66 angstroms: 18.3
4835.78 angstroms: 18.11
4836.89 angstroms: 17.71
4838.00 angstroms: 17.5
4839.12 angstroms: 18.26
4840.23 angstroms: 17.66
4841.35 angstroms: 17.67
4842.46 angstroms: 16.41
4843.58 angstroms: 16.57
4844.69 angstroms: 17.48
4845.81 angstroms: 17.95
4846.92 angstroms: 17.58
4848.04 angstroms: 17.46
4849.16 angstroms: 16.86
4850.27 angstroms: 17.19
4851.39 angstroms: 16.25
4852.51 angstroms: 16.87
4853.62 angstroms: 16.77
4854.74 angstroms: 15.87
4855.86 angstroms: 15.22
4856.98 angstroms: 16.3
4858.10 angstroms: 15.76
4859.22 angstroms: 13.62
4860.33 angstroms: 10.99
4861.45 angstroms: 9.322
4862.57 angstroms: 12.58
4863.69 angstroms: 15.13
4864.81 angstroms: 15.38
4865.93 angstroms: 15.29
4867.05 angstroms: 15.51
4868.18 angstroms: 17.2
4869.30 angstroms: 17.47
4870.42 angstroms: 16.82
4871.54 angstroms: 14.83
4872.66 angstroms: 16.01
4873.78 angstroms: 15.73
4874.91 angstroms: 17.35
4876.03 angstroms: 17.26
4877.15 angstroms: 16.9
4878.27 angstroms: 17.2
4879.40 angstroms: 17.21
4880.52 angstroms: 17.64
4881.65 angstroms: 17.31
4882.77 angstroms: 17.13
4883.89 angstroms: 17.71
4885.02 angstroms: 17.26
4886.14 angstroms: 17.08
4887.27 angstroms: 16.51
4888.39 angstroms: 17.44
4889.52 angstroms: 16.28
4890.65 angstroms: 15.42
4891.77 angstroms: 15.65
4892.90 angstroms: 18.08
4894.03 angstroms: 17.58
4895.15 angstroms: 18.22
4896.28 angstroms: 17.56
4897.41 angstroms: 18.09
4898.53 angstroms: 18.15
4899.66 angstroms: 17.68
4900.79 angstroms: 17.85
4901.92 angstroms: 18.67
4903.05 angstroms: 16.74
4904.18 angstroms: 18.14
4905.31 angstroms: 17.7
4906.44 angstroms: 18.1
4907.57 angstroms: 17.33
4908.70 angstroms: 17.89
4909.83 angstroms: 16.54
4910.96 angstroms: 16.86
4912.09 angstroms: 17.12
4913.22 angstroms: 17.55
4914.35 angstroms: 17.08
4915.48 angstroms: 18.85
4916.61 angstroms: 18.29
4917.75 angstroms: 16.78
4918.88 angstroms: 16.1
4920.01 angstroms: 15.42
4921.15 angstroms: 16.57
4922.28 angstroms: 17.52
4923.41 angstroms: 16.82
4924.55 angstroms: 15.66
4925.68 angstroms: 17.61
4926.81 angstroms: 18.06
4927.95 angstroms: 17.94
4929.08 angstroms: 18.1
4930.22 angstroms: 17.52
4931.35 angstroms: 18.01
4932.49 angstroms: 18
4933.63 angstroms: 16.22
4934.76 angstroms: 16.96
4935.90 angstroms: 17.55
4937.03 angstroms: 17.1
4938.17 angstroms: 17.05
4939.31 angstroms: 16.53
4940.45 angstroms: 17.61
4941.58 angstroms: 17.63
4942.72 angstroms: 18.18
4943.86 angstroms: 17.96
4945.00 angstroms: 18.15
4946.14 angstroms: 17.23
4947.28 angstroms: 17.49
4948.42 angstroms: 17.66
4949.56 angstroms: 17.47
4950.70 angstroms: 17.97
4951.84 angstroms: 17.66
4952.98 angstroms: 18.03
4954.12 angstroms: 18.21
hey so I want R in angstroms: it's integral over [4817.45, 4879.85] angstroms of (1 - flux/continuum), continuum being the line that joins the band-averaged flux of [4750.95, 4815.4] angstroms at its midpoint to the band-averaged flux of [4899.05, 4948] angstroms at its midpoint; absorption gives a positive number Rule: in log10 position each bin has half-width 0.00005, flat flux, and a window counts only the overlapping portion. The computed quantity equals 3.0 angstroms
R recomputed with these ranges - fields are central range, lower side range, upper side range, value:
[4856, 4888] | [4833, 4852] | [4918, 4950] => 2.8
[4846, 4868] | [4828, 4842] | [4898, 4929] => 2.9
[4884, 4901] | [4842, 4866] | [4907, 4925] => -0.8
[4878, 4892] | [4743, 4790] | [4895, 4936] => 0.4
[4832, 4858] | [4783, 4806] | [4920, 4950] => 0.6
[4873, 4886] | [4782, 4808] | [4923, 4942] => 0.2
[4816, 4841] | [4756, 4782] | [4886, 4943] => -0.5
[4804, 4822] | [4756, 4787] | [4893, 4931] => -0.4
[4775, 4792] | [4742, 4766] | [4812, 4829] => 0.2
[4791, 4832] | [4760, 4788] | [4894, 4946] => -0.5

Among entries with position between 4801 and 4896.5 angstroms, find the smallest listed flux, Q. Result 9.322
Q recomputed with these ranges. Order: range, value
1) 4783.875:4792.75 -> 16.95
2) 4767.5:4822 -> 16.78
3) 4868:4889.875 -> 14.83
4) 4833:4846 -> 16.41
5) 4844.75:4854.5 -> 16.25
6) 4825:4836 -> 17.12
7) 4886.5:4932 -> 15.42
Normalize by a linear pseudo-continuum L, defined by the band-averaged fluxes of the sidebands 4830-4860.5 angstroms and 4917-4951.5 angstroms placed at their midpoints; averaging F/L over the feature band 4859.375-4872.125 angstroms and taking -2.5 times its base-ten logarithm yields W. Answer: 0.17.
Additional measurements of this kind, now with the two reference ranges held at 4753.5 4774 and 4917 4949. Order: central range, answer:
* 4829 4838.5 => -0.03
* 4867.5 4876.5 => 0.05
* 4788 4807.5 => -0.02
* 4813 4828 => -0.04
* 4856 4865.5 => 0.26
